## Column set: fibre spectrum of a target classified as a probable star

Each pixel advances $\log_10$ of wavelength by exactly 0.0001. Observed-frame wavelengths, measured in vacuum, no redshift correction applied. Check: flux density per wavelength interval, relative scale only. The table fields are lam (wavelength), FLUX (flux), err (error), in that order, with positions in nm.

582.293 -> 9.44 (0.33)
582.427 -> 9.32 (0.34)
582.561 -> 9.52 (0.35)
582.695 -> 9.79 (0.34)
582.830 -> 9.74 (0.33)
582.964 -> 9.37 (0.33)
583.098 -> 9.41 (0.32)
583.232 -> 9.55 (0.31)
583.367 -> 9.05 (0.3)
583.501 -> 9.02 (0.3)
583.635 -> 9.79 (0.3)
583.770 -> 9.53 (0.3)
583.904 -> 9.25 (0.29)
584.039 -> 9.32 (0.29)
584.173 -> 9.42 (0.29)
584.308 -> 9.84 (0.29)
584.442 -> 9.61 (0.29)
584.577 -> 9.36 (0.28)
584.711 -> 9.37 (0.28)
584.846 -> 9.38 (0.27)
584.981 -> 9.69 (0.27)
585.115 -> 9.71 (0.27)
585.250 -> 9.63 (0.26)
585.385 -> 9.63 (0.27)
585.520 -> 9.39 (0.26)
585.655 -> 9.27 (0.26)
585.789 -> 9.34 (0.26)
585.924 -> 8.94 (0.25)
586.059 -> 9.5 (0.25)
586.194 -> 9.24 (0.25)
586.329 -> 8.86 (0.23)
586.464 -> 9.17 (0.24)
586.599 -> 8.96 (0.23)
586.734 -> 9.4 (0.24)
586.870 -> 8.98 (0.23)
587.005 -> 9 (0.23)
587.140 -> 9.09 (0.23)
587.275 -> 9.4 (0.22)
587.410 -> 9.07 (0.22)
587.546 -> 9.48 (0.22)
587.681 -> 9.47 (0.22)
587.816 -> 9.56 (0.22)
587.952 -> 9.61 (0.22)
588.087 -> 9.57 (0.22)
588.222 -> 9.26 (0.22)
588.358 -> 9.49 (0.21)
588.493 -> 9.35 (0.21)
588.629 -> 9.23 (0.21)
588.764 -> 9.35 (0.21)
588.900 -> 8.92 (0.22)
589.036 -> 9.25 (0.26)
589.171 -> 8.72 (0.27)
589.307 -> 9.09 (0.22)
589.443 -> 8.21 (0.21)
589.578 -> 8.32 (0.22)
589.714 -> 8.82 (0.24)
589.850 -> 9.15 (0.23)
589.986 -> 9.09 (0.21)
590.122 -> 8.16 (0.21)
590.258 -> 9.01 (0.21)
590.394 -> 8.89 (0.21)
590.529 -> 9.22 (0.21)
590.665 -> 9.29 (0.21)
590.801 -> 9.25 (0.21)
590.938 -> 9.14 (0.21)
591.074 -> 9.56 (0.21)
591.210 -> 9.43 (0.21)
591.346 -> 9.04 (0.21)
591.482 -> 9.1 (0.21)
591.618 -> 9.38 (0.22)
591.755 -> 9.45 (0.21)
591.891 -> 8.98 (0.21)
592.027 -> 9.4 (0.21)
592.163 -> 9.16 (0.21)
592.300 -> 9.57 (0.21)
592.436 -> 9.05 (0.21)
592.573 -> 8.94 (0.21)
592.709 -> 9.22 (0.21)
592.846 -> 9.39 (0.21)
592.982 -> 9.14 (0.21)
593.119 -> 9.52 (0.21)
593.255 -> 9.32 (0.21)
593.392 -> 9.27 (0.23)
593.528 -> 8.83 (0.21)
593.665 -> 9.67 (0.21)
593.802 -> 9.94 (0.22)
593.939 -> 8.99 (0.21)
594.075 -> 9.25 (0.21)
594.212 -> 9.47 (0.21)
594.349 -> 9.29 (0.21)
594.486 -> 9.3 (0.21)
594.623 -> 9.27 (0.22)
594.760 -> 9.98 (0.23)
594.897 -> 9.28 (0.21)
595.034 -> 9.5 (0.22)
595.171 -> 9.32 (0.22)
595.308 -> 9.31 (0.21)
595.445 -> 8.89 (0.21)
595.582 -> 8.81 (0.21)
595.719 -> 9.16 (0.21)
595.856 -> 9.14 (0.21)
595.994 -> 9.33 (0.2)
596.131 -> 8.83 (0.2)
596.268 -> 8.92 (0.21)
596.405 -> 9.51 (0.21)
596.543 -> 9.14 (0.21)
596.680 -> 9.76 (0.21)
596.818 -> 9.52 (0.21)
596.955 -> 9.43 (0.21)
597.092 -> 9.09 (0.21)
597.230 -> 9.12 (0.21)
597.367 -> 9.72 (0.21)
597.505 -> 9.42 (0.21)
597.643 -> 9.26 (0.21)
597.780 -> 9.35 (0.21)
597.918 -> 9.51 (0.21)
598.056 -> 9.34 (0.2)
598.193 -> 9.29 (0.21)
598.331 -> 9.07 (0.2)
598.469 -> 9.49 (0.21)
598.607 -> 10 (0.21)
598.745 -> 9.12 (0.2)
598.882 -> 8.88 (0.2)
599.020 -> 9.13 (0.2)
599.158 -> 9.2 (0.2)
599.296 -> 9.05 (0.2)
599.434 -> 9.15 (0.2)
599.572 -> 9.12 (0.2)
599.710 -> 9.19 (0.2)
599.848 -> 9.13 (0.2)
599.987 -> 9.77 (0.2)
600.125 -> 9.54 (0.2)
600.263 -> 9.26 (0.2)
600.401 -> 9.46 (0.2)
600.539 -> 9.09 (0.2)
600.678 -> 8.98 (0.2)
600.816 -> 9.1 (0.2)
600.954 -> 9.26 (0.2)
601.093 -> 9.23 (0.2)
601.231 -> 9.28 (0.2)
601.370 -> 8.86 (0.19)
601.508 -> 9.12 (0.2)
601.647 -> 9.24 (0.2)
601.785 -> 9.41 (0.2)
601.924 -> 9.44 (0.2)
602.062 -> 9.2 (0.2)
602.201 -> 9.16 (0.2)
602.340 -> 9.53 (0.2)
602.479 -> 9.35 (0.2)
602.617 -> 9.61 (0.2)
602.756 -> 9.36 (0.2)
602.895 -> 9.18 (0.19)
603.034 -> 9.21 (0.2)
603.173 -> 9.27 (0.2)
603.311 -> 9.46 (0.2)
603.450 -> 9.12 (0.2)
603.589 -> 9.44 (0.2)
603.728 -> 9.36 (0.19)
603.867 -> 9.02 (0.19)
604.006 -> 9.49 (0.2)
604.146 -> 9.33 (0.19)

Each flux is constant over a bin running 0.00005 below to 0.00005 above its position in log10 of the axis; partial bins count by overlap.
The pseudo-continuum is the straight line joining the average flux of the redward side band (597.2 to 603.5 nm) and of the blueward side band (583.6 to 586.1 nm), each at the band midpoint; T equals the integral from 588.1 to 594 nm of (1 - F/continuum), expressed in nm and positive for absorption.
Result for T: 0.15 nm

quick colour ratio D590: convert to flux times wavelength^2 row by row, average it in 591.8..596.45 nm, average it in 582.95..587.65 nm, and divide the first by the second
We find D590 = 1.02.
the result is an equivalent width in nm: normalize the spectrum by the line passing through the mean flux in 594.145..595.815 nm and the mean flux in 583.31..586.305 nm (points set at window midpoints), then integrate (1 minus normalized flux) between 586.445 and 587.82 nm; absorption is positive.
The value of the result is 0.02 nm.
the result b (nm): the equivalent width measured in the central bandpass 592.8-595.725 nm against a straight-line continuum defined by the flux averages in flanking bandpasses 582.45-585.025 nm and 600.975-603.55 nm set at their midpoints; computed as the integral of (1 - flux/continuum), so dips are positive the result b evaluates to 0.01 nm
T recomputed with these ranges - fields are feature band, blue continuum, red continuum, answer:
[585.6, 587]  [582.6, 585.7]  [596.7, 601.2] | 0.04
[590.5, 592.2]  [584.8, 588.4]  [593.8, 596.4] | 0.00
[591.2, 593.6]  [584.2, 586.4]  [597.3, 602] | 0.03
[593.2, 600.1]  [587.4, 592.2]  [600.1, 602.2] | -0.08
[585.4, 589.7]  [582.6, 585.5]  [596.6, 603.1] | 0.12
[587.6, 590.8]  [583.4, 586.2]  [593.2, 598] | 0.10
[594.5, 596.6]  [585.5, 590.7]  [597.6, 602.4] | 0.00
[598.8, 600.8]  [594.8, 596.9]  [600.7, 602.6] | 0.01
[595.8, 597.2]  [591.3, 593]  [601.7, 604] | 0.00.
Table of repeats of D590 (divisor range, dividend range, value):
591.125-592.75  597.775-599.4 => 1.03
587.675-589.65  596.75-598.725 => 1.06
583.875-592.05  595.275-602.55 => 1.04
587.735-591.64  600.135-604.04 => 1.06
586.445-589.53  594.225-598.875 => 1.04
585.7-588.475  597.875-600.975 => 1.04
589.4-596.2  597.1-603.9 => 1.04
